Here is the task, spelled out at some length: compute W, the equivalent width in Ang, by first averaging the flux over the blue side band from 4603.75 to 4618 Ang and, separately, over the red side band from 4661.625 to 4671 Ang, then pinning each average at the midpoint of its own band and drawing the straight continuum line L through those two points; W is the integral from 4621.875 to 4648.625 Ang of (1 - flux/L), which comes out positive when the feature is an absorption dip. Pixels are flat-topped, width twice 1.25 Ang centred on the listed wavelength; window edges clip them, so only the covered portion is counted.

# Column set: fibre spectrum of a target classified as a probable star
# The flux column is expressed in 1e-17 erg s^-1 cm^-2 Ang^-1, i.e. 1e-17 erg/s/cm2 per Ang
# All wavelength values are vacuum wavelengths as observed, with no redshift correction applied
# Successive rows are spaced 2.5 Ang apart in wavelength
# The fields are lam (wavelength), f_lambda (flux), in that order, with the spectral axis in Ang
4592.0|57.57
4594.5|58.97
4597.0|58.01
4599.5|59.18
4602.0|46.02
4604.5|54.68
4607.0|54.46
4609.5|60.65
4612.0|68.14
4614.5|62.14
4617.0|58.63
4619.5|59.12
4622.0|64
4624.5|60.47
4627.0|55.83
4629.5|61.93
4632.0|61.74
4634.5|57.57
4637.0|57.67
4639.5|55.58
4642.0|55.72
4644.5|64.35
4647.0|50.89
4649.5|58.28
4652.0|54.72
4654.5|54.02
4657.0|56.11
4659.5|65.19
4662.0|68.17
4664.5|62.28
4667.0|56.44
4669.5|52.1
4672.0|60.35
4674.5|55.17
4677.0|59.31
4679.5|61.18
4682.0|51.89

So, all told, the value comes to 0.5 Ang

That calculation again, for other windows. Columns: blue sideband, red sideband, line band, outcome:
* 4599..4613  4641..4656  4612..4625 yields -1.1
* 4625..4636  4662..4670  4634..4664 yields 0.5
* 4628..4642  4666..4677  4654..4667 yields -0.9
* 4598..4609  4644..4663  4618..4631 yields -1.0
